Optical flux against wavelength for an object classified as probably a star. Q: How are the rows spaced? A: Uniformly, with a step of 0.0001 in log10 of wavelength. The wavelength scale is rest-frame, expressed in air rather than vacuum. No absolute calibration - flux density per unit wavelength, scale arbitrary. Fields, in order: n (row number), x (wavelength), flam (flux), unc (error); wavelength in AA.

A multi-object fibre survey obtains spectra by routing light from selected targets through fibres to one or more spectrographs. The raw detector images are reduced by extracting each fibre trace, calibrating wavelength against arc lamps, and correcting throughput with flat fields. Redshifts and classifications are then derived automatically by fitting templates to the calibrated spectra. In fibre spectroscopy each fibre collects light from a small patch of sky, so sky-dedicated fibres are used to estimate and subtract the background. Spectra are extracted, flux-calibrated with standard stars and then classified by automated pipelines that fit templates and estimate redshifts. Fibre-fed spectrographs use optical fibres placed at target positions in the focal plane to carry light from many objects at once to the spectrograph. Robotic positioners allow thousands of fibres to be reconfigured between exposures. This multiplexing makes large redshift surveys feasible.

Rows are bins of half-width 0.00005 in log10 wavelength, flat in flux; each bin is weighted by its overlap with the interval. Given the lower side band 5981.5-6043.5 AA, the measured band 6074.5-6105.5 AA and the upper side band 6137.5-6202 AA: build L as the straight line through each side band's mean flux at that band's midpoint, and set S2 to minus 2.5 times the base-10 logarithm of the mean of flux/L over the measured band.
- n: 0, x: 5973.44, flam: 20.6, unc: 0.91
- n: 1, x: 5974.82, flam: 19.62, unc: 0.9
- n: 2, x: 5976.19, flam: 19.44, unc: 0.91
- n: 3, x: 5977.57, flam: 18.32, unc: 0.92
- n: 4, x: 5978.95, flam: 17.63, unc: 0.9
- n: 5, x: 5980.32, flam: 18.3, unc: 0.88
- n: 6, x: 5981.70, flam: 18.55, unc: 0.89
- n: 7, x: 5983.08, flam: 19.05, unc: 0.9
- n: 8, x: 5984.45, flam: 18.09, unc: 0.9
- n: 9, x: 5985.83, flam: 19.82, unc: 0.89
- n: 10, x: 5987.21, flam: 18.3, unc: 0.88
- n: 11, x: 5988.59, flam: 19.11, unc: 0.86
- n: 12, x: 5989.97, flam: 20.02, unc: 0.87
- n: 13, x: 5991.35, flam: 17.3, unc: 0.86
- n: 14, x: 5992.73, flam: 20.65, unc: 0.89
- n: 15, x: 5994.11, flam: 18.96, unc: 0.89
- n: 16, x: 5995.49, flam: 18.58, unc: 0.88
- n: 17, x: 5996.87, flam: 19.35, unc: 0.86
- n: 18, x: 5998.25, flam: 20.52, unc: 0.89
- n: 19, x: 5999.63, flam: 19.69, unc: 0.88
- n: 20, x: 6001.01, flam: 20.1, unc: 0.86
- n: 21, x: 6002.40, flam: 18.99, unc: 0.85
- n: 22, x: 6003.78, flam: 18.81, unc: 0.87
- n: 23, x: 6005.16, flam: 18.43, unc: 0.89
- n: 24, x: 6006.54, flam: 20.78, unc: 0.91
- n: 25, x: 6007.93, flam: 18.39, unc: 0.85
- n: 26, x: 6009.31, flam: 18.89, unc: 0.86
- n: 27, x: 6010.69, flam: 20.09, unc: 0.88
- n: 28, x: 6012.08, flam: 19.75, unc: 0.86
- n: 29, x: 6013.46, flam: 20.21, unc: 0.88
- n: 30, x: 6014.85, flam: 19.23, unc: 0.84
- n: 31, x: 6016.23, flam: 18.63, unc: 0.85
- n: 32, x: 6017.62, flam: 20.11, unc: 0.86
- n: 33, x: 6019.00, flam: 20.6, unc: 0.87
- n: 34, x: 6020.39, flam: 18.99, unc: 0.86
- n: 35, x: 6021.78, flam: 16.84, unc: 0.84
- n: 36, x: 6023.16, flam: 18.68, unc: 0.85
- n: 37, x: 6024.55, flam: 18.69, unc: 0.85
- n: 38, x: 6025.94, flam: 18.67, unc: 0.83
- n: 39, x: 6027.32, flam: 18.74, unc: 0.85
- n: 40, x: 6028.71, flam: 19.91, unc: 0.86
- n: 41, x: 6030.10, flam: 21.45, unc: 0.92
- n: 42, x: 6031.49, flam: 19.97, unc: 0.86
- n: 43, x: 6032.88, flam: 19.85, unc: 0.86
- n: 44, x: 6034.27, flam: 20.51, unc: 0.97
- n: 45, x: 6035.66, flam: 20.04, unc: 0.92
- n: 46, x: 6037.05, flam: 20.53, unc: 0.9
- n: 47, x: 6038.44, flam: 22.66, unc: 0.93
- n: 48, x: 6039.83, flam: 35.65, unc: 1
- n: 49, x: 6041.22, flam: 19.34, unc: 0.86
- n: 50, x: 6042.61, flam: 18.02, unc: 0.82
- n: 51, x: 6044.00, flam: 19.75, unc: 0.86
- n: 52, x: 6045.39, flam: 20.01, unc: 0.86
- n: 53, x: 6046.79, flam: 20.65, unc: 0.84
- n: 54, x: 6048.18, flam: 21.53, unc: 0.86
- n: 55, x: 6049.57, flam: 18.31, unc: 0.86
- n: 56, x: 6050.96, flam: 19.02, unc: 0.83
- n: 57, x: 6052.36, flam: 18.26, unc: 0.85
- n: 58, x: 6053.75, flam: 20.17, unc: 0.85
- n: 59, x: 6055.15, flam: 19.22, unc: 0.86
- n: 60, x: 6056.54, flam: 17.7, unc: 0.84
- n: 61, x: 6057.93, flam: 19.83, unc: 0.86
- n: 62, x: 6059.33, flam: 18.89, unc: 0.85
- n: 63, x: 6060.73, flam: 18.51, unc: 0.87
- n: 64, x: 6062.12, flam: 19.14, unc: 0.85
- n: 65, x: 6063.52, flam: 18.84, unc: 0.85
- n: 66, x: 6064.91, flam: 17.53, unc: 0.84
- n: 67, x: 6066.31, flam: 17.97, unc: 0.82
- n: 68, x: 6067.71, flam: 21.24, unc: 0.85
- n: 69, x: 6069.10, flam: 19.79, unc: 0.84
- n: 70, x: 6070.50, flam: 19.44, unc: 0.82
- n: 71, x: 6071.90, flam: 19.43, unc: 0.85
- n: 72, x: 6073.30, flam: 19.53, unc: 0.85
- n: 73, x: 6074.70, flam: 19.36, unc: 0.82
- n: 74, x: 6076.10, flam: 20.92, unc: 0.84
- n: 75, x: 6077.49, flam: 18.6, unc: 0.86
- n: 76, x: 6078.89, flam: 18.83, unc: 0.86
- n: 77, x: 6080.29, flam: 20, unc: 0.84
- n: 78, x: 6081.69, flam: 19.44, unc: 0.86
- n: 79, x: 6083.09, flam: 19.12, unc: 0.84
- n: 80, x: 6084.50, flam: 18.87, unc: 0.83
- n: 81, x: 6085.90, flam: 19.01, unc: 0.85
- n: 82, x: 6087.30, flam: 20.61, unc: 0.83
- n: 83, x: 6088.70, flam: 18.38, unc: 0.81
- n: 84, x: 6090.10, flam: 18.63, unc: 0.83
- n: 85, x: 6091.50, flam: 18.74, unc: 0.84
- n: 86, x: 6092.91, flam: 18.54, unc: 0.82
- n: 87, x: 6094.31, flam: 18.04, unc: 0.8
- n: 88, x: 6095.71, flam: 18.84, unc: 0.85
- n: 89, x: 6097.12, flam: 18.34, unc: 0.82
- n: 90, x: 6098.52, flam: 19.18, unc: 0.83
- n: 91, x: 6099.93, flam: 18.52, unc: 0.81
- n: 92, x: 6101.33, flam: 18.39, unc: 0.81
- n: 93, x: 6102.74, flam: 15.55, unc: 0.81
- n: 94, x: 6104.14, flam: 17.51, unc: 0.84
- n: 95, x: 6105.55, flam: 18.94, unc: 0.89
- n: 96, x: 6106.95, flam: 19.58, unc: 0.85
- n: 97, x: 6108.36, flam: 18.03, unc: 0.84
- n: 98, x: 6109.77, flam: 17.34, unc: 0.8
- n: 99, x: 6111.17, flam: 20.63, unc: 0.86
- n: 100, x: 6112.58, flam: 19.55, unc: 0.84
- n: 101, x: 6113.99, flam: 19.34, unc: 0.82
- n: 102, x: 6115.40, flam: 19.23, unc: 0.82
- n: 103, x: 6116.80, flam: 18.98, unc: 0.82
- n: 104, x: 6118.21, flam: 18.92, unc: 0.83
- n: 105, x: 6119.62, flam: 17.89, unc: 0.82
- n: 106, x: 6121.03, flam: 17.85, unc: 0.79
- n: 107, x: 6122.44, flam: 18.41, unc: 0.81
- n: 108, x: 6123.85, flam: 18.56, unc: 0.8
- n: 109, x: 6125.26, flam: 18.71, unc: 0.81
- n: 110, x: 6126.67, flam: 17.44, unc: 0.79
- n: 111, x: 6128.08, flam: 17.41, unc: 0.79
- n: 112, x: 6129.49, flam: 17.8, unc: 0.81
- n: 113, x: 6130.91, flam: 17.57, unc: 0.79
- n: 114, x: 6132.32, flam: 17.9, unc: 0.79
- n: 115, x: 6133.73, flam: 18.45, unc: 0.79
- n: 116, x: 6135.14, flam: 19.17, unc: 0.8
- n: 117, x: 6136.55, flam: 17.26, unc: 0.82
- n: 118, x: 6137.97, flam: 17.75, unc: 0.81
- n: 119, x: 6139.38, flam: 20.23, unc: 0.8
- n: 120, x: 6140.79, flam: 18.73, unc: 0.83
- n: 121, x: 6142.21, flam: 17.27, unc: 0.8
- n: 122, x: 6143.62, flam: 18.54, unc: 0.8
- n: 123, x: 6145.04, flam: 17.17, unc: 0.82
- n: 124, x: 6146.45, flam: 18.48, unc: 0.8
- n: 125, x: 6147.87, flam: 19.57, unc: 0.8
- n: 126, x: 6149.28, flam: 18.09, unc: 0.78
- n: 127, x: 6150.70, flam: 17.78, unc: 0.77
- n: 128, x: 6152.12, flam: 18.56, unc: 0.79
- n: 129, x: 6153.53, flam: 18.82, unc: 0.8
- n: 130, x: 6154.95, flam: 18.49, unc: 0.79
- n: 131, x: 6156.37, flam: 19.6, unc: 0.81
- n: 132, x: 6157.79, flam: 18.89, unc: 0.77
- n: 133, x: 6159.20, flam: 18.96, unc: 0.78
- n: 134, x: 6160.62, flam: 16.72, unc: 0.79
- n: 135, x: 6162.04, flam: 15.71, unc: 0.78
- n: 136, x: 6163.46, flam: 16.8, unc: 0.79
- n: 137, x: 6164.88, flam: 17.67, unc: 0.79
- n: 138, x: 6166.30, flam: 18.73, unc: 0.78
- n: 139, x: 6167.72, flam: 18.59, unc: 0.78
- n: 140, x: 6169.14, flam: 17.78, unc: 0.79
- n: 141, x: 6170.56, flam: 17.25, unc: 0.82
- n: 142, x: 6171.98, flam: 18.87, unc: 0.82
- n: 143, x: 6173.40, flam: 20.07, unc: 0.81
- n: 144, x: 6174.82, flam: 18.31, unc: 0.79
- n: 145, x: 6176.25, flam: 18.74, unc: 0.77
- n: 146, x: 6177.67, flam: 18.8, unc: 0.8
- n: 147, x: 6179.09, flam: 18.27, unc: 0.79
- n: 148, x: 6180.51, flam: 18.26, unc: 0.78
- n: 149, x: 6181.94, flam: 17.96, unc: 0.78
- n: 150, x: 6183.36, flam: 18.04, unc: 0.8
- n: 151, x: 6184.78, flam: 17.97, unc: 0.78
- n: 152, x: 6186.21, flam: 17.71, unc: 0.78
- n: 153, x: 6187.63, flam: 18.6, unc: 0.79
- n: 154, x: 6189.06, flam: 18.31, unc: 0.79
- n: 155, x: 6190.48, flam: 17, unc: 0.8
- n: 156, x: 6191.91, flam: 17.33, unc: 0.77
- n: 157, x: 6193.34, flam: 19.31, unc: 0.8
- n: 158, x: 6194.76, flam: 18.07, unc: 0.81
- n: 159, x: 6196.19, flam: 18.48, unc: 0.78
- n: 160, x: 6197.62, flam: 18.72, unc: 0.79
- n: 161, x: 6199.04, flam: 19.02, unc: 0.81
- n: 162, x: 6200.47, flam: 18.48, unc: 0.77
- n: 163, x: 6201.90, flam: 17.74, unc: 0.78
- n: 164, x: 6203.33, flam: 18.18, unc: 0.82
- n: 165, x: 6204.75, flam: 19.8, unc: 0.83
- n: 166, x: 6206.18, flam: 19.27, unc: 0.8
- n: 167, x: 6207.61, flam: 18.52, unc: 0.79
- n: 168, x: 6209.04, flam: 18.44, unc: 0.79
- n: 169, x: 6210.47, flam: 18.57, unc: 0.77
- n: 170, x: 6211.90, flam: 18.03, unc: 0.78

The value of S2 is 0.01 mag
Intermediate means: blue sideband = 19.8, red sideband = 18.3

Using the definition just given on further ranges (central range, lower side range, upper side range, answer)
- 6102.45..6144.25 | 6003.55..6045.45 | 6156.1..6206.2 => 0.032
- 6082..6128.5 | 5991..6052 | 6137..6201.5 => 0.023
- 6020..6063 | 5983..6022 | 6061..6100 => -0.044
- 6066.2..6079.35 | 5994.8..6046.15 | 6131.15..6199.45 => -0.013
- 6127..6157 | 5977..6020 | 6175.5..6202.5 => 0.011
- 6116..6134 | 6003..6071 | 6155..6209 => 0.042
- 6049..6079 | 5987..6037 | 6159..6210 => -0.004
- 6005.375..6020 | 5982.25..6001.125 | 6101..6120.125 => -0.028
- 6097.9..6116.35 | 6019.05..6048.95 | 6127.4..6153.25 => 0.019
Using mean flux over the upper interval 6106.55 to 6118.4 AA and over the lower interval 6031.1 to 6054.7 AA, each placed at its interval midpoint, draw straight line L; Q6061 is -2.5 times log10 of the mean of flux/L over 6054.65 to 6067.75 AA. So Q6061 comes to 0.09 mag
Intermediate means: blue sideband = 20.8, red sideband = 19.1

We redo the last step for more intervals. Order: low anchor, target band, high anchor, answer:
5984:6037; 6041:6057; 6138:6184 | -0.01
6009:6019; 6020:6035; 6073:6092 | 0.02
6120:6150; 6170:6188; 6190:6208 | 0.00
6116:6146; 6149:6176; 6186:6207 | 0.01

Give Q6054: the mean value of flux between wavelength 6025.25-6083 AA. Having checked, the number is 19.9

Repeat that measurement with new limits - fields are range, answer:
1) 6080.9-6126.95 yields 18.7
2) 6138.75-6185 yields 18.3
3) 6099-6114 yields 18.5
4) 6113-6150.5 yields 18.3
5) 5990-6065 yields 19.7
